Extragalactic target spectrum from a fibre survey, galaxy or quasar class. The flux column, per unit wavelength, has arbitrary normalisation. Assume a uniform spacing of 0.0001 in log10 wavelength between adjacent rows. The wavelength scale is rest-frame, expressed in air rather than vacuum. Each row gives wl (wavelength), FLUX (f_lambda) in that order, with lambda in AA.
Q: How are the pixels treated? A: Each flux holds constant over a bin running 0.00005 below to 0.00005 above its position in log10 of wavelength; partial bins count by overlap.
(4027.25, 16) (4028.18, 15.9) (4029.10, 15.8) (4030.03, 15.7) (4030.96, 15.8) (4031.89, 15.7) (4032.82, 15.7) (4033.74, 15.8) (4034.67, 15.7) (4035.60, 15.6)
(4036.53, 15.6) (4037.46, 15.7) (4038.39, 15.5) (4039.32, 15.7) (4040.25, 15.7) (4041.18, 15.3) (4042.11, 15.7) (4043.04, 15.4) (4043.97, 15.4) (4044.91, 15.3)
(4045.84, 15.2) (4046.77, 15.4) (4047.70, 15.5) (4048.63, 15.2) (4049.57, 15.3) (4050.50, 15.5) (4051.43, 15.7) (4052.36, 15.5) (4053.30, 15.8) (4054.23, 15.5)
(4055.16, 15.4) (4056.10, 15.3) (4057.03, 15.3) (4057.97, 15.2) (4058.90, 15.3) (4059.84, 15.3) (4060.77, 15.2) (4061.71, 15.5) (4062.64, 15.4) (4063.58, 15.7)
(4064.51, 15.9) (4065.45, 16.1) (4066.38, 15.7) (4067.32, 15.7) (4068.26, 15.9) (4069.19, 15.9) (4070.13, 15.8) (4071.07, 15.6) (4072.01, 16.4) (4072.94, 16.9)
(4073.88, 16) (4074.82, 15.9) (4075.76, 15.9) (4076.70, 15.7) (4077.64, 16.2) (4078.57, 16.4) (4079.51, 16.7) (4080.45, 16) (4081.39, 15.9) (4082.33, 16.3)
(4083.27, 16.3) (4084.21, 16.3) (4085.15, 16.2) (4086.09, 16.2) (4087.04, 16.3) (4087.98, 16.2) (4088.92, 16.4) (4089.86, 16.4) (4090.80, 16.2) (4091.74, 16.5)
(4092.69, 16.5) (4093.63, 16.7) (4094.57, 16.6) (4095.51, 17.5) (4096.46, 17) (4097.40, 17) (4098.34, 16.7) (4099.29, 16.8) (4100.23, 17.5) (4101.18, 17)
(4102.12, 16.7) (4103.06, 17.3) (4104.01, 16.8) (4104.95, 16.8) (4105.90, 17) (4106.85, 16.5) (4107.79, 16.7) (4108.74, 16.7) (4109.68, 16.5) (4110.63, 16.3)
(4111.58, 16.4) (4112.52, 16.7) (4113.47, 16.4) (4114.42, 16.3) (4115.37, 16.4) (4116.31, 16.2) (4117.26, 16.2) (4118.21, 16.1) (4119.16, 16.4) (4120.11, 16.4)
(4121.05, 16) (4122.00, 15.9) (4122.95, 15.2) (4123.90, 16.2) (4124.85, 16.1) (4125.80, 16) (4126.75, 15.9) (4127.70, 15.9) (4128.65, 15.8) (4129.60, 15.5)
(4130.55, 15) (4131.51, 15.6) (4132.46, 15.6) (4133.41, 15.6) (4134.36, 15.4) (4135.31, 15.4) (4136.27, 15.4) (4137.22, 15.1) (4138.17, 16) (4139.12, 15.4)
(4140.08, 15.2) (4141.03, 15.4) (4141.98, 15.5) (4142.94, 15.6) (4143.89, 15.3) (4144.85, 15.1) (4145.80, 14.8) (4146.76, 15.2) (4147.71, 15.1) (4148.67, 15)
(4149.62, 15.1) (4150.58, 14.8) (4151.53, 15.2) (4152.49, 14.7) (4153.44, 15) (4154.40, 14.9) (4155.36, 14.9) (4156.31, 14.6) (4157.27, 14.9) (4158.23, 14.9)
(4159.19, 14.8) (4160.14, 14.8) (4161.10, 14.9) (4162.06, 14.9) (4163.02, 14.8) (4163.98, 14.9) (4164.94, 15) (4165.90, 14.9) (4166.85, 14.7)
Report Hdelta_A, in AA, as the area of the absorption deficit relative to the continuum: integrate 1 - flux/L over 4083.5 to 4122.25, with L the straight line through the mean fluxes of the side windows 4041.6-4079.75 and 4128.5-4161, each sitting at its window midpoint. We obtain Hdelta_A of -2.8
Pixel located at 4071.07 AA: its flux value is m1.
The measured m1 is 15.6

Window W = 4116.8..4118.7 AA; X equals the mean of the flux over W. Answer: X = 16.1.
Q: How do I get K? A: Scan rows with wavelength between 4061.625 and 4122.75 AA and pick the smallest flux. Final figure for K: 15.4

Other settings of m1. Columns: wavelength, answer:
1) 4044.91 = 15.3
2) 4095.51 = 17.5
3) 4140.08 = 15.2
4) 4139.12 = 15.4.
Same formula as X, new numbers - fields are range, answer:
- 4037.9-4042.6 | 15.6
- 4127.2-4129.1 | 15.9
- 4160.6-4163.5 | 14.8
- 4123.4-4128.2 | 16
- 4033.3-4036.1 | 15.7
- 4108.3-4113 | 16.5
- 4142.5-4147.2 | 15.2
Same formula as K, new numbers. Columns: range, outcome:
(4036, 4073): 15.2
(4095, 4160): 14.6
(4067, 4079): 15.6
